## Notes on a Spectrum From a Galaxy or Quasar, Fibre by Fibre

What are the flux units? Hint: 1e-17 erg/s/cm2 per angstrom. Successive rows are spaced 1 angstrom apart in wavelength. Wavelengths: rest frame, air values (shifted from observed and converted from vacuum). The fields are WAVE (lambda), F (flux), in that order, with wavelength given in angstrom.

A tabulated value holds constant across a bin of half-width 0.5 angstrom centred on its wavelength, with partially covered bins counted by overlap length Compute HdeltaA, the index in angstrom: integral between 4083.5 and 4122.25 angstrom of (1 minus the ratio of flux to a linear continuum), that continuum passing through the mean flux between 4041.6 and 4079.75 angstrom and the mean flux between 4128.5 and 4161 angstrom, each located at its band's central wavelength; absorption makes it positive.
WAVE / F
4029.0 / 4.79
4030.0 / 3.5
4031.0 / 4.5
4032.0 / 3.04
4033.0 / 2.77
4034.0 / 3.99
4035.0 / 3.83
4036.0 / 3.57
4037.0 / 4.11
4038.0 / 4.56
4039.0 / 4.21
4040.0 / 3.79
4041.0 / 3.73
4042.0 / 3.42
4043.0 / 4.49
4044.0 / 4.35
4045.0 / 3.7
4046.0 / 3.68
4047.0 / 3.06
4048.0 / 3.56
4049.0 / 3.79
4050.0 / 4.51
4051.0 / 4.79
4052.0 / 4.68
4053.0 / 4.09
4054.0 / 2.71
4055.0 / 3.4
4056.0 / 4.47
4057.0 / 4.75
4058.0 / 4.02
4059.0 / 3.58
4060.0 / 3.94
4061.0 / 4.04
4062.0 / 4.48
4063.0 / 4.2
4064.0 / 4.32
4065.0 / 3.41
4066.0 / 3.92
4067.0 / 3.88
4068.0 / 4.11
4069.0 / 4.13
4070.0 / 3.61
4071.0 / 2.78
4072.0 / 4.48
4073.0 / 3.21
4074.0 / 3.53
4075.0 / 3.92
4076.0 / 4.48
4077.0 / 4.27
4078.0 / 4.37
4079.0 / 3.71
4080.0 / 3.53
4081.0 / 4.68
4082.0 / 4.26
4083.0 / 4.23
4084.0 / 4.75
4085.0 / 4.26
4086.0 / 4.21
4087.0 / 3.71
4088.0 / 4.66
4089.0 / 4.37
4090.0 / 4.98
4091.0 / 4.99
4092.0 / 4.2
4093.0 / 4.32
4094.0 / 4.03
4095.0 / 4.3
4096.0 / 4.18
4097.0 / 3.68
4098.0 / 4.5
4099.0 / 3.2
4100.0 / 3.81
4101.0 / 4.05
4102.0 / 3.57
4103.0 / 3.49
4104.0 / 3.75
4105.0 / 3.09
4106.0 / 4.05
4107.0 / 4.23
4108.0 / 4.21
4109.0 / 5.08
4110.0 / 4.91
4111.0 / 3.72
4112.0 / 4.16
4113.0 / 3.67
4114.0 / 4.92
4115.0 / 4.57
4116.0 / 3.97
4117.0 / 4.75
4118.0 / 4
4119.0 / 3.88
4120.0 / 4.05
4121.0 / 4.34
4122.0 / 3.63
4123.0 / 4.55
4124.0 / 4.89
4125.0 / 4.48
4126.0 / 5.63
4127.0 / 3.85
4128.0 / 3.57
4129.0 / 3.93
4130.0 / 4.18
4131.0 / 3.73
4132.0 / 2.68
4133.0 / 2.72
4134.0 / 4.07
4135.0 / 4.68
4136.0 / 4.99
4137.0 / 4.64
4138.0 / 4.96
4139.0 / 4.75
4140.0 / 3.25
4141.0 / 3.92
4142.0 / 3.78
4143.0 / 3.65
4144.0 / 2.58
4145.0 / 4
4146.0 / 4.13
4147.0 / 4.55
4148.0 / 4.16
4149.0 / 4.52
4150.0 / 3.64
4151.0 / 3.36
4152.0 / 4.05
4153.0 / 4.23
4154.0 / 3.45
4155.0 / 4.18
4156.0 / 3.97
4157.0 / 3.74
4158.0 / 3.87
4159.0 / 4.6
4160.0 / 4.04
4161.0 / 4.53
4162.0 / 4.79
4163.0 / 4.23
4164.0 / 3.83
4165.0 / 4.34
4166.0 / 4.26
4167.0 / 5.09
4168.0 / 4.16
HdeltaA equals -2.0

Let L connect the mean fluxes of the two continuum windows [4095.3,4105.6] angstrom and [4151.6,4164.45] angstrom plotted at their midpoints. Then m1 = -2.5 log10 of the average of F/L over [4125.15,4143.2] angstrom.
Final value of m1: -0.03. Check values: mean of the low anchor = 3.75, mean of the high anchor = 4.12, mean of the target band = 4.07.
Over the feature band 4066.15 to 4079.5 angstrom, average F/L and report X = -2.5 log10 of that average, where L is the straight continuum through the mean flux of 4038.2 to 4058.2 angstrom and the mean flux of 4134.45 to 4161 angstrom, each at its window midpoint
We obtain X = 0.030 mag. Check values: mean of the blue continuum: 3.97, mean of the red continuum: 4.07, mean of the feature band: 3.88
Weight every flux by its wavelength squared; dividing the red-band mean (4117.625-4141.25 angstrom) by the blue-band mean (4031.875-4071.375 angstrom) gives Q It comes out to 1.10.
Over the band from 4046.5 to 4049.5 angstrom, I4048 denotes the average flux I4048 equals 3.47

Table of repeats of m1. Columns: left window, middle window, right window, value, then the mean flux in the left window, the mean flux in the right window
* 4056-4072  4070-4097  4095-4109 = -0.06 mag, 3.98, 3.89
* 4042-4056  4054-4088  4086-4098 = 0.03 mag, 3.91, 4.31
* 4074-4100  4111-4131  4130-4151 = -0.05 mag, 4.21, 3.96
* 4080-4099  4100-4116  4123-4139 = 0.05 mag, 4.3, 4.23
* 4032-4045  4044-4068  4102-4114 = -0.02 mag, 3.86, 4.05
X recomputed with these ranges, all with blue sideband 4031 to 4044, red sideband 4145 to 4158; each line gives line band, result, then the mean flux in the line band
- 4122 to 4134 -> -0.01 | 4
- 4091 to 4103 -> -0.02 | 4.01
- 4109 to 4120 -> -0.09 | 4.28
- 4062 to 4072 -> 0.00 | 3.88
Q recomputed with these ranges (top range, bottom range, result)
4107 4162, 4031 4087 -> 1.08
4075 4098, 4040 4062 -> 1.10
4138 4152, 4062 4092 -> 0.98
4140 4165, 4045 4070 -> 1.05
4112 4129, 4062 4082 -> 1.11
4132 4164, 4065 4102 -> 1.02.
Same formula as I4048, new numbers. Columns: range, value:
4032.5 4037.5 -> 3.65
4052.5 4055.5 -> 3.4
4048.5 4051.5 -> 4.36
